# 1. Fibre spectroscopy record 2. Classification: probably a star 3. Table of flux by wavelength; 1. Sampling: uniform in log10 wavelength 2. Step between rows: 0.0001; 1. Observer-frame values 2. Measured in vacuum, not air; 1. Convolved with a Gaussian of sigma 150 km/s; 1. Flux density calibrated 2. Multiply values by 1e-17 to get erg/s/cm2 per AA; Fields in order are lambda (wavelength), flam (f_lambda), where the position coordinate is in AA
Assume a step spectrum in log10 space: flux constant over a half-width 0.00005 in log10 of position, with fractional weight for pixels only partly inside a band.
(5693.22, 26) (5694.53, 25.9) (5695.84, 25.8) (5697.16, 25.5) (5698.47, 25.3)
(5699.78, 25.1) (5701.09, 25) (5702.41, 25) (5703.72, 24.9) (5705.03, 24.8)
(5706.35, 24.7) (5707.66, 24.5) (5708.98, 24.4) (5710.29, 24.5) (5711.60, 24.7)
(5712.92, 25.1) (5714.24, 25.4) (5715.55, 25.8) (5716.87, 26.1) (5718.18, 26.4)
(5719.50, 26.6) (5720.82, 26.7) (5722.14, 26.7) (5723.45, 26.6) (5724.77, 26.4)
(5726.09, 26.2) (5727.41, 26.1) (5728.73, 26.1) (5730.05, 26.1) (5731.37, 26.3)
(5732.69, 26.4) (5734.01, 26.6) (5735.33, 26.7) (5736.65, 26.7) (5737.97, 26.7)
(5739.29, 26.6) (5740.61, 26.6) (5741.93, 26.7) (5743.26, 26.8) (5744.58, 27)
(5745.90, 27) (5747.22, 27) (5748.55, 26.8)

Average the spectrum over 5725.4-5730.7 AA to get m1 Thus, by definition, 26.1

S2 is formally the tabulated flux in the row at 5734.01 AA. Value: 26.6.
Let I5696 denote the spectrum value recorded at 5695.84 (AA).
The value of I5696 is 25.8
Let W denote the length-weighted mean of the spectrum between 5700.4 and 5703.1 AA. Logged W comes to 25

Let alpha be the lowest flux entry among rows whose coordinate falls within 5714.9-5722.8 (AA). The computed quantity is 25.8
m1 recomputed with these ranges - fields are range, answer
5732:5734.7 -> 26.5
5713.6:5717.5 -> 25.8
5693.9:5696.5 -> 25.8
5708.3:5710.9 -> 24.4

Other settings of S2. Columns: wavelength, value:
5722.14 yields 26.7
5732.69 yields 26.4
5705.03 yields 24.8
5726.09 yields 26.2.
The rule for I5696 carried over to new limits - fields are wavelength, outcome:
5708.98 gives 24.4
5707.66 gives 24.5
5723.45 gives 26.6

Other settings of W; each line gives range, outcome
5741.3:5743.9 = 26.7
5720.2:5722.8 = 26.8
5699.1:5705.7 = 25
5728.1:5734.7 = 26.3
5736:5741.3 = 26.7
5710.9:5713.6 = 24.9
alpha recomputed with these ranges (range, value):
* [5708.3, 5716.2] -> 24.4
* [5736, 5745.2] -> 26.6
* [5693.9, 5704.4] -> 24.9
